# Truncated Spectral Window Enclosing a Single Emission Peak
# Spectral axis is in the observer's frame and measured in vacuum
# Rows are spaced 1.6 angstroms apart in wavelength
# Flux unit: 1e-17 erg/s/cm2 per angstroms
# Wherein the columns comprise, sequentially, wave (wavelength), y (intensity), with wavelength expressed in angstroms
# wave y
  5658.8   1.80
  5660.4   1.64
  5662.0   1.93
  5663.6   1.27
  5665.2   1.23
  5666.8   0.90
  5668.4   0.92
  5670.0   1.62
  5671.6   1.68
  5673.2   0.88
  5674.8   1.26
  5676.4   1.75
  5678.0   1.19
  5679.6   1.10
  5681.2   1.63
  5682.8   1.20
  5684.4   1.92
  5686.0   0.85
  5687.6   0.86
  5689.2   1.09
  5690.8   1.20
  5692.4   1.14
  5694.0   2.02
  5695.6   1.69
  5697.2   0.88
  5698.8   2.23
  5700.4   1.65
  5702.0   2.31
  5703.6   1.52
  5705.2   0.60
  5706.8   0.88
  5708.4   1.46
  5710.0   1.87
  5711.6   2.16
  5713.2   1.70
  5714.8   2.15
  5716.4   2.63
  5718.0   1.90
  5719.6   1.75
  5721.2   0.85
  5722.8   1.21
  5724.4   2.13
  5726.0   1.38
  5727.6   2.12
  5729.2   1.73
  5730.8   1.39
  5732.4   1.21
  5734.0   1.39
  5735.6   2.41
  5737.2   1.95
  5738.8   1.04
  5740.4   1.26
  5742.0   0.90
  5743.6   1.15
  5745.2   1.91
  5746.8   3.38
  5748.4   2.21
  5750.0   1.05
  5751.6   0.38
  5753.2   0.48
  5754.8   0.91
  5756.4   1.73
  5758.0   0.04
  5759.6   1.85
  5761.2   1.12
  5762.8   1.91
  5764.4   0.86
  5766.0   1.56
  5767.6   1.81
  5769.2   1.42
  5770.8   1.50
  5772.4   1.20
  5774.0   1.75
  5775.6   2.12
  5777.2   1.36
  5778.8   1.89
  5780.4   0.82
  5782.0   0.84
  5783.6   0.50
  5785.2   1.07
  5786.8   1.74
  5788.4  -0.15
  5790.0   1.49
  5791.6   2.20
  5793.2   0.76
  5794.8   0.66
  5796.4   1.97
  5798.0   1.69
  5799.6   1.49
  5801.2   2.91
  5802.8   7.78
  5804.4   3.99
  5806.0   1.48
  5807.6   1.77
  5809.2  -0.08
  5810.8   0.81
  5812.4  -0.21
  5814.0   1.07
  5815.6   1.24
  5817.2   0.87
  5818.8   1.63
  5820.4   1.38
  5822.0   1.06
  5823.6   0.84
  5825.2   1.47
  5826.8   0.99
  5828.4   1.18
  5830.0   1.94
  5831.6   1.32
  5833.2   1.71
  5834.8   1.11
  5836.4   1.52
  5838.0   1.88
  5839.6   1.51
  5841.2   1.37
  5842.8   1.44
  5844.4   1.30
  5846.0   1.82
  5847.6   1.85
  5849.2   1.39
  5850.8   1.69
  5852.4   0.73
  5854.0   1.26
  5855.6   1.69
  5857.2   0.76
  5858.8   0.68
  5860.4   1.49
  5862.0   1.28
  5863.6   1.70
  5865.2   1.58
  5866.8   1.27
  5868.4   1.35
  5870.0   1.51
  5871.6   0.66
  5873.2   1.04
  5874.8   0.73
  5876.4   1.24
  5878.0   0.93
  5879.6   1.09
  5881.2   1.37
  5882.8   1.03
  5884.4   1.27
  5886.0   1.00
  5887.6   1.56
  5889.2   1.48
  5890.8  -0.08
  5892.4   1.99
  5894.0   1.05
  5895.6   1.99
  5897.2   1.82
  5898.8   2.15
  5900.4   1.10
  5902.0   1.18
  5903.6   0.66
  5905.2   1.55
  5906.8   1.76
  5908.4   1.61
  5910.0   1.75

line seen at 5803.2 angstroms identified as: [O III]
